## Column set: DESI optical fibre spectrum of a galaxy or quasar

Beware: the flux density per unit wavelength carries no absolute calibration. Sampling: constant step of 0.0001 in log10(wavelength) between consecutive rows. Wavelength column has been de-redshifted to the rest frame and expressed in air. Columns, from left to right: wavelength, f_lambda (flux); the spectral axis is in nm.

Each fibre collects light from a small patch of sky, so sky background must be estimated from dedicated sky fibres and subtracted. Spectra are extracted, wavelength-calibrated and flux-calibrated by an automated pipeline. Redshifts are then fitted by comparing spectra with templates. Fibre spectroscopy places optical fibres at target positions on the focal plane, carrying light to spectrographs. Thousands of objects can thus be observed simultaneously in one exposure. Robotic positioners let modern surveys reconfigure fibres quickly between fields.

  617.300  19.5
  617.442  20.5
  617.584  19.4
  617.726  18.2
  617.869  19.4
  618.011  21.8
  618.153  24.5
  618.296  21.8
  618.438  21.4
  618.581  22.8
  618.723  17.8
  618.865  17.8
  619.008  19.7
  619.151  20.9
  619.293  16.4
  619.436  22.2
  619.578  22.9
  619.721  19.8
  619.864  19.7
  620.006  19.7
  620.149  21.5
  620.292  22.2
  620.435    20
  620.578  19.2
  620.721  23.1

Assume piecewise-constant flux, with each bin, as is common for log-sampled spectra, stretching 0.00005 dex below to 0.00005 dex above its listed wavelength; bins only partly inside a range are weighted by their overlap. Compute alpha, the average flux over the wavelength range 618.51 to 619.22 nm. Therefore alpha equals 19.8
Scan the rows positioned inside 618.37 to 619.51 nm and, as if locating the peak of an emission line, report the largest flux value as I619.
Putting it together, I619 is 22.8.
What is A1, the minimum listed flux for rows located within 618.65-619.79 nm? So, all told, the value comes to 16.4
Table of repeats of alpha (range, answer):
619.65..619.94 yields 19.8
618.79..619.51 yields 19.4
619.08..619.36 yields 18.7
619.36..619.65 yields 22.5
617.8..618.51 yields 21.8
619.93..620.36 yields 21.1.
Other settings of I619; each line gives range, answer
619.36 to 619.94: 22.9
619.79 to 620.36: 22.2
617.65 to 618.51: 24.5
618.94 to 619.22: 20.9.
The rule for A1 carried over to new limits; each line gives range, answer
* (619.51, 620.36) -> 19.7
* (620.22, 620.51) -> 20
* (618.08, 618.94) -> 17.8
